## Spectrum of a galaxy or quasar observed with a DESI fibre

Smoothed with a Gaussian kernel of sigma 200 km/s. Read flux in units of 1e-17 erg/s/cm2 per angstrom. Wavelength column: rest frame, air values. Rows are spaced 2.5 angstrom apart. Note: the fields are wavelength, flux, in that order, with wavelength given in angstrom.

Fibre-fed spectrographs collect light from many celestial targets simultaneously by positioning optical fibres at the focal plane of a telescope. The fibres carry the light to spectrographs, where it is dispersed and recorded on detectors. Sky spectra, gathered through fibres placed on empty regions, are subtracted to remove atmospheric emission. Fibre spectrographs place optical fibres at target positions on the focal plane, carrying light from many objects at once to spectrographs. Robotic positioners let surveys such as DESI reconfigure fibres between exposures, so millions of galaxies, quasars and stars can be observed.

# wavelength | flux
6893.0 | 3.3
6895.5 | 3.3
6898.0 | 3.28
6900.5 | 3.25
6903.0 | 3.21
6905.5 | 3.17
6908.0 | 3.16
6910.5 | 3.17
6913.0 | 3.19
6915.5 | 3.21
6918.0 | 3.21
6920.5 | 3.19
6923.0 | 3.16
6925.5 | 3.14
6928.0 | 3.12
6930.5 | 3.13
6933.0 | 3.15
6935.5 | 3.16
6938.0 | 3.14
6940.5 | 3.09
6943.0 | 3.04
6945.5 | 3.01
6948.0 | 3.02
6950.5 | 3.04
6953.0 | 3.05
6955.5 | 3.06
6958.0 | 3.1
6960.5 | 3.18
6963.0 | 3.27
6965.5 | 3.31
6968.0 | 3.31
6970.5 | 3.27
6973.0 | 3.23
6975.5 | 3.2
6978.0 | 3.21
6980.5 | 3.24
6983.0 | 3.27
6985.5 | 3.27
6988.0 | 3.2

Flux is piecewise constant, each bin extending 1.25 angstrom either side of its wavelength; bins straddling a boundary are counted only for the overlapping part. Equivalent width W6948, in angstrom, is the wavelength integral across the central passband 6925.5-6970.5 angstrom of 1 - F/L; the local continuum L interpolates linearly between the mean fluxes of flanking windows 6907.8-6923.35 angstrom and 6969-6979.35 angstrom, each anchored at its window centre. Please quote 1.1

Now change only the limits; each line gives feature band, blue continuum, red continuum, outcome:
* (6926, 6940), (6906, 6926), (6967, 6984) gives 0.3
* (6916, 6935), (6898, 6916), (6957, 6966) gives 0.3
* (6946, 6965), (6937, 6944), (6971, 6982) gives 0.2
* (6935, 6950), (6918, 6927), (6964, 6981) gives 0.6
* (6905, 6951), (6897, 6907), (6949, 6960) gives 0.2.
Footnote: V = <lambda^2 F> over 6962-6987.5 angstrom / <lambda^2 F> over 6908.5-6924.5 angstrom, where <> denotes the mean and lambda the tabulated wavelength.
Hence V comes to 1.0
